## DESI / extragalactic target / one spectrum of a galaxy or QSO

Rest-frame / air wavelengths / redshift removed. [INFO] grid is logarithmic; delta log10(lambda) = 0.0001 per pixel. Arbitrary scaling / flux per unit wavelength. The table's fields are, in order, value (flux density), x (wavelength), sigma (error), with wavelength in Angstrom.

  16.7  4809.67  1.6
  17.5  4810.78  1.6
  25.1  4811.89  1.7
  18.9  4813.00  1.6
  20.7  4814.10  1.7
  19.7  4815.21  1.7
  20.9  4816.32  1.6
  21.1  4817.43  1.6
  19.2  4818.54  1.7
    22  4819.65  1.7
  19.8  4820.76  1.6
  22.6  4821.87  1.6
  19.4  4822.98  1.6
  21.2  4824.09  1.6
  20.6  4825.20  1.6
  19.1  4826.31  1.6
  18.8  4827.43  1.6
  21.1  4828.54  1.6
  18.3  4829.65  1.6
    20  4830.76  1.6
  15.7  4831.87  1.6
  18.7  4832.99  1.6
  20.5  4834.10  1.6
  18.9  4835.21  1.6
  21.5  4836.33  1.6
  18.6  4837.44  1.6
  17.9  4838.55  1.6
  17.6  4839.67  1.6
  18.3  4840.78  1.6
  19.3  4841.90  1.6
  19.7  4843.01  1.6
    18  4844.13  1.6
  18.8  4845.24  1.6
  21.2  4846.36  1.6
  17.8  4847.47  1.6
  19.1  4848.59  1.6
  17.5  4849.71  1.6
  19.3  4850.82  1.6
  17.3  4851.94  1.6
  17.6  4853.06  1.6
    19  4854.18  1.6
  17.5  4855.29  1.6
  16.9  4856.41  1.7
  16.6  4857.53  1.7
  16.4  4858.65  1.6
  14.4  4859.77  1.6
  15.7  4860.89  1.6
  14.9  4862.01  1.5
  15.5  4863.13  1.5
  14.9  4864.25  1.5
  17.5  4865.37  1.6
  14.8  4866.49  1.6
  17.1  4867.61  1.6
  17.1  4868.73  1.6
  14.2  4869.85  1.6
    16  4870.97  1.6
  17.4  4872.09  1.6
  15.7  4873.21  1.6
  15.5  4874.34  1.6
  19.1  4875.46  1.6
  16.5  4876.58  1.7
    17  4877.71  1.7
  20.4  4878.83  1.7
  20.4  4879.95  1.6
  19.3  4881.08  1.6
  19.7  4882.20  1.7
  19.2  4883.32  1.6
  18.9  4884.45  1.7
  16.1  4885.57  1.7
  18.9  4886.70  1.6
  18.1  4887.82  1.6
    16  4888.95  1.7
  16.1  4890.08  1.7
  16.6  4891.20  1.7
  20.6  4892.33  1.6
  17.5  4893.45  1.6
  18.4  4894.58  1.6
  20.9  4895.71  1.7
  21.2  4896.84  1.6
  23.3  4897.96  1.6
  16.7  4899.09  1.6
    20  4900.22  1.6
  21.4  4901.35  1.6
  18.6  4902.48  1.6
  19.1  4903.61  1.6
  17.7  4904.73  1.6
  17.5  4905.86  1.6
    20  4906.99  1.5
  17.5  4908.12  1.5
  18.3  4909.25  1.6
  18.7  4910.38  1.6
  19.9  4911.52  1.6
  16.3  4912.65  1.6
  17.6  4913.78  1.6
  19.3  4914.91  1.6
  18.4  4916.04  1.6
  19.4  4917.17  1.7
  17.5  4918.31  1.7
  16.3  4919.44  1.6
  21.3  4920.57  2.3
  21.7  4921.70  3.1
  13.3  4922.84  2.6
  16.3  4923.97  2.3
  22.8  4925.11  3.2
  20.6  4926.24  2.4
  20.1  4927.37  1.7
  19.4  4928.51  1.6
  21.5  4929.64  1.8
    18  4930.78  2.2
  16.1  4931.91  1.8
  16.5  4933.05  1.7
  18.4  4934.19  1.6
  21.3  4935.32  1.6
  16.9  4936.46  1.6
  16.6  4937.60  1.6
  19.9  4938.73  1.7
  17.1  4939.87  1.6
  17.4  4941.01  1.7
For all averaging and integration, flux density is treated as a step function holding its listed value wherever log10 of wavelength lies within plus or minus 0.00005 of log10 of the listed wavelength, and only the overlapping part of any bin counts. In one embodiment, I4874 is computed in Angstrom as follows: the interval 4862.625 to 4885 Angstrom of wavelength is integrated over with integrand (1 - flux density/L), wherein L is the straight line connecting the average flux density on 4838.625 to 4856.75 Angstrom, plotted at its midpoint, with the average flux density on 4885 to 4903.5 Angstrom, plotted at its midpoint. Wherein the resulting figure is 1.6 Angstrom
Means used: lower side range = 18.4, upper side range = 18.8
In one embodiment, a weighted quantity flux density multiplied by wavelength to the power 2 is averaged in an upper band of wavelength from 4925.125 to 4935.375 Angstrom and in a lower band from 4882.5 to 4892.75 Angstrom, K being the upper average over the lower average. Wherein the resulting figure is 1.10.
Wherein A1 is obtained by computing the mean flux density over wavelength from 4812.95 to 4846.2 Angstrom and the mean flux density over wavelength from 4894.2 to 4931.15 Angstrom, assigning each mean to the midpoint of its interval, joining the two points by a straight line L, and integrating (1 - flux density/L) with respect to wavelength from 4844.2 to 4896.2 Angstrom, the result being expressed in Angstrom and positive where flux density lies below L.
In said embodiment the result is 4.9 Angstrom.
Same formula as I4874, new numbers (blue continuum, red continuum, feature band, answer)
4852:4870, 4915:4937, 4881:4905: -1.8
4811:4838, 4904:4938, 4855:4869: 2.5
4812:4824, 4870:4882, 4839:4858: 0.7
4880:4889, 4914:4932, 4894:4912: -0.6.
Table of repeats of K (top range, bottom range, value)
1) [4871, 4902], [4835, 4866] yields 1.06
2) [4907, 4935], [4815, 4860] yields 1.01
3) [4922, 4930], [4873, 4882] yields 1.08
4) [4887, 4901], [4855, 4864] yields 1.20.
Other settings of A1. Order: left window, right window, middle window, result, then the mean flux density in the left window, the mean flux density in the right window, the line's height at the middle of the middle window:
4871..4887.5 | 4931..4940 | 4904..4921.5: -0.47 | 18.1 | 17.9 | 18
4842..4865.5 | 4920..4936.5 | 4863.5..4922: 0.23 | 17.4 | 19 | 18.3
